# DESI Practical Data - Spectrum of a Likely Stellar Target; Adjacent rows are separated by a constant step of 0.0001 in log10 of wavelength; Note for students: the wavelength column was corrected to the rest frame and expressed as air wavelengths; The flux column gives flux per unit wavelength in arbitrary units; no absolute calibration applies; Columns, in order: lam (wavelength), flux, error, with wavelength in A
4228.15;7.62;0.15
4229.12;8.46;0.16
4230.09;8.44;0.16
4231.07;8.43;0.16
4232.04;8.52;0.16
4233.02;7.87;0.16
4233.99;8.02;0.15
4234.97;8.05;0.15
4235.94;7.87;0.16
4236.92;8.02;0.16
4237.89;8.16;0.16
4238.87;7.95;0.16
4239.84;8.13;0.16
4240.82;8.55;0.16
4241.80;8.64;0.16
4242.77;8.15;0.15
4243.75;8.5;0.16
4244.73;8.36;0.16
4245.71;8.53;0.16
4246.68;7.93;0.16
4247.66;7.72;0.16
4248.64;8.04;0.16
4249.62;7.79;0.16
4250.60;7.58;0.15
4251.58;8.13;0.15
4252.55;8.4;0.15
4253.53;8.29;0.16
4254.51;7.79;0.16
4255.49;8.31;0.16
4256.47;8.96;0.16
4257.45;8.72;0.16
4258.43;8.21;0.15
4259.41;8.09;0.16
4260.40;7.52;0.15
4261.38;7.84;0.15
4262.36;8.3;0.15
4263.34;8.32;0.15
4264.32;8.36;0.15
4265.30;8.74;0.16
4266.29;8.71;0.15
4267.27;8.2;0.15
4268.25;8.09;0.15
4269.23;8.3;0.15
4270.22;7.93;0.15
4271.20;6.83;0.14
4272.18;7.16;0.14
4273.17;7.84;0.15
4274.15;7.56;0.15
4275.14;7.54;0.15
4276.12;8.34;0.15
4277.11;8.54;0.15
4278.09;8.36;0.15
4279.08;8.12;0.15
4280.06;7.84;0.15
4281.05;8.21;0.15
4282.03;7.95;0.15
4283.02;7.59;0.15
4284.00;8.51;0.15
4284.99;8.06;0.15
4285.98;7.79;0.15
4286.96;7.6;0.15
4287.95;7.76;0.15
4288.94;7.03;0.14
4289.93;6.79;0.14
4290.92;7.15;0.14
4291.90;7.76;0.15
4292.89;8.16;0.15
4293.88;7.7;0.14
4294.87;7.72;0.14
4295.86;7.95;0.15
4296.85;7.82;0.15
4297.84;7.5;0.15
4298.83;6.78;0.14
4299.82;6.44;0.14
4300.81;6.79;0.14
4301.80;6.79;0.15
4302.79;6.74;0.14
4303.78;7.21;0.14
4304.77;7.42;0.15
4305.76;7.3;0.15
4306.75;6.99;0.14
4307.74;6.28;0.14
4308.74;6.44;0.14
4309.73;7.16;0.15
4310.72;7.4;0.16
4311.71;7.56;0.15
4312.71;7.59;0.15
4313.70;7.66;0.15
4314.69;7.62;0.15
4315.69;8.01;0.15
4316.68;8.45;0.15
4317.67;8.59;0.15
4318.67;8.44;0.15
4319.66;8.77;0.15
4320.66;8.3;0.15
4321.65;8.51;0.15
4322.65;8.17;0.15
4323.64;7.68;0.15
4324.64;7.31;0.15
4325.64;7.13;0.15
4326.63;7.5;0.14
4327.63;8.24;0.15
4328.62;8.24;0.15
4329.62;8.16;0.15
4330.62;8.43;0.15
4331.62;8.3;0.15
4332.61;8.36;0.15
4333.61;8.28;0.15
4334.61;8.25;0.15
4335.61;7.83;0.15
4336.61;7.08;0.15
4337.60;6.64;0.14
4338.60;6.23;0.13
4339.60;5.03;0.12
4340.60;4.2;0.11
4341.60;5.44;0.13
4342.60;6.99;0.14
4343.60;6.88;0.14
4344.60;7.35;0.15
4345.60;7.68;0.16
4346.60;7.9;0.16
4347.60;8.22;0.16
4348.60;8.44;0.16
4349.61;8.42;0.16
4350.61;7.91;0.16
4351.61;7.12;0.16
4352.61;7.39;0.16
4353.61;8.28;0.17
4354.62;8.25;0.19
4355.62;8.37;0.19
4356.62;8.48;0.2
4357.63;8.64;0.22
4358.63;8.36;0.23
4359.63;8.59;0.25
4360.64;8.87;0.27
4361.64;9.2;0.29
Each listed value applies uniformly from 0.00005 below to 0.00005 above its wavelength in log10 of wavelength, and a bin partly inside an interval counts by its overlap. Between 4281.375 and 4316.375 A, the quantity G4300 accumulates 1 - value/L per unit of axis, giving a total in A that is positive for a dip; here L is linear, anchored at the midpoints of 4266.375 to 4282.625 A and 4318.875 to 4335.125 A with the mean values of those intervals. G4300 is 2.7 A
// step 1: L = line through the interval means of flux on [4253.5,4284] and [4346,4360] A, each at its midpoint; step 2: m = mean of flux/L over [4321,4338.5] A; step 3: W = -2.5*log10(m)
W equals 0.04 mag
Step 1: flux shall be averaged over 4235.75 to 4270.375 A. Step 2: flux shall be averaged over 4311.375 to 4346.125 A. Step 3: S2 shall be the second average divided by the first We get 0.92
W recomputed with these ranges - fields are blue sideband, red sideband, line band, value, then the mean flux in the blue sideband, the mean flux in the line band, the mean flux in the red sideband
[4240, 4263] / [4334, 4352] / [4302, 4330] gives -0.036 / 8.19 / 7.66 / 7.1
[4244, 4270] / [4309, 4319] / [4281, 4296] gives 0.037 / 8.2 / 7.71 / 7.81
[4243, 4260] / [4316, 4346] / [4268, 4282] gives 0.013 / 8.19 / 7.9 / 7.55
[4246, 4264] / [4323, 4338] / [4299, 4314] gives 0.129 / 8.12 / 7.04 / 7.84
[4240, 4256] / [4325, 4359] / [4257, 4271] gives -0.018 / 8.17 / 8.21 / 7.58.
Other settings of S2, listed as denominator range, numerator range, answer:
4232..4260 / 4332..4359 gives 0.92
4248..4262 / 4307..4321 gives 0.95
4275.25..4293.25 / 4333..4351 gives 0.91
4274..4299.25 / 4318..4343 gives 0.97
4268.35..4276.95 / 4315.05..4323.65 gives 1.08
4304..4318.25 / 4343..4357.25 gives 1.06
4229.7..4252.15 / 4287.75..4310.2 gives 0.88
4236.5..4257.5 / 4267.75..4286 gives 0.97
